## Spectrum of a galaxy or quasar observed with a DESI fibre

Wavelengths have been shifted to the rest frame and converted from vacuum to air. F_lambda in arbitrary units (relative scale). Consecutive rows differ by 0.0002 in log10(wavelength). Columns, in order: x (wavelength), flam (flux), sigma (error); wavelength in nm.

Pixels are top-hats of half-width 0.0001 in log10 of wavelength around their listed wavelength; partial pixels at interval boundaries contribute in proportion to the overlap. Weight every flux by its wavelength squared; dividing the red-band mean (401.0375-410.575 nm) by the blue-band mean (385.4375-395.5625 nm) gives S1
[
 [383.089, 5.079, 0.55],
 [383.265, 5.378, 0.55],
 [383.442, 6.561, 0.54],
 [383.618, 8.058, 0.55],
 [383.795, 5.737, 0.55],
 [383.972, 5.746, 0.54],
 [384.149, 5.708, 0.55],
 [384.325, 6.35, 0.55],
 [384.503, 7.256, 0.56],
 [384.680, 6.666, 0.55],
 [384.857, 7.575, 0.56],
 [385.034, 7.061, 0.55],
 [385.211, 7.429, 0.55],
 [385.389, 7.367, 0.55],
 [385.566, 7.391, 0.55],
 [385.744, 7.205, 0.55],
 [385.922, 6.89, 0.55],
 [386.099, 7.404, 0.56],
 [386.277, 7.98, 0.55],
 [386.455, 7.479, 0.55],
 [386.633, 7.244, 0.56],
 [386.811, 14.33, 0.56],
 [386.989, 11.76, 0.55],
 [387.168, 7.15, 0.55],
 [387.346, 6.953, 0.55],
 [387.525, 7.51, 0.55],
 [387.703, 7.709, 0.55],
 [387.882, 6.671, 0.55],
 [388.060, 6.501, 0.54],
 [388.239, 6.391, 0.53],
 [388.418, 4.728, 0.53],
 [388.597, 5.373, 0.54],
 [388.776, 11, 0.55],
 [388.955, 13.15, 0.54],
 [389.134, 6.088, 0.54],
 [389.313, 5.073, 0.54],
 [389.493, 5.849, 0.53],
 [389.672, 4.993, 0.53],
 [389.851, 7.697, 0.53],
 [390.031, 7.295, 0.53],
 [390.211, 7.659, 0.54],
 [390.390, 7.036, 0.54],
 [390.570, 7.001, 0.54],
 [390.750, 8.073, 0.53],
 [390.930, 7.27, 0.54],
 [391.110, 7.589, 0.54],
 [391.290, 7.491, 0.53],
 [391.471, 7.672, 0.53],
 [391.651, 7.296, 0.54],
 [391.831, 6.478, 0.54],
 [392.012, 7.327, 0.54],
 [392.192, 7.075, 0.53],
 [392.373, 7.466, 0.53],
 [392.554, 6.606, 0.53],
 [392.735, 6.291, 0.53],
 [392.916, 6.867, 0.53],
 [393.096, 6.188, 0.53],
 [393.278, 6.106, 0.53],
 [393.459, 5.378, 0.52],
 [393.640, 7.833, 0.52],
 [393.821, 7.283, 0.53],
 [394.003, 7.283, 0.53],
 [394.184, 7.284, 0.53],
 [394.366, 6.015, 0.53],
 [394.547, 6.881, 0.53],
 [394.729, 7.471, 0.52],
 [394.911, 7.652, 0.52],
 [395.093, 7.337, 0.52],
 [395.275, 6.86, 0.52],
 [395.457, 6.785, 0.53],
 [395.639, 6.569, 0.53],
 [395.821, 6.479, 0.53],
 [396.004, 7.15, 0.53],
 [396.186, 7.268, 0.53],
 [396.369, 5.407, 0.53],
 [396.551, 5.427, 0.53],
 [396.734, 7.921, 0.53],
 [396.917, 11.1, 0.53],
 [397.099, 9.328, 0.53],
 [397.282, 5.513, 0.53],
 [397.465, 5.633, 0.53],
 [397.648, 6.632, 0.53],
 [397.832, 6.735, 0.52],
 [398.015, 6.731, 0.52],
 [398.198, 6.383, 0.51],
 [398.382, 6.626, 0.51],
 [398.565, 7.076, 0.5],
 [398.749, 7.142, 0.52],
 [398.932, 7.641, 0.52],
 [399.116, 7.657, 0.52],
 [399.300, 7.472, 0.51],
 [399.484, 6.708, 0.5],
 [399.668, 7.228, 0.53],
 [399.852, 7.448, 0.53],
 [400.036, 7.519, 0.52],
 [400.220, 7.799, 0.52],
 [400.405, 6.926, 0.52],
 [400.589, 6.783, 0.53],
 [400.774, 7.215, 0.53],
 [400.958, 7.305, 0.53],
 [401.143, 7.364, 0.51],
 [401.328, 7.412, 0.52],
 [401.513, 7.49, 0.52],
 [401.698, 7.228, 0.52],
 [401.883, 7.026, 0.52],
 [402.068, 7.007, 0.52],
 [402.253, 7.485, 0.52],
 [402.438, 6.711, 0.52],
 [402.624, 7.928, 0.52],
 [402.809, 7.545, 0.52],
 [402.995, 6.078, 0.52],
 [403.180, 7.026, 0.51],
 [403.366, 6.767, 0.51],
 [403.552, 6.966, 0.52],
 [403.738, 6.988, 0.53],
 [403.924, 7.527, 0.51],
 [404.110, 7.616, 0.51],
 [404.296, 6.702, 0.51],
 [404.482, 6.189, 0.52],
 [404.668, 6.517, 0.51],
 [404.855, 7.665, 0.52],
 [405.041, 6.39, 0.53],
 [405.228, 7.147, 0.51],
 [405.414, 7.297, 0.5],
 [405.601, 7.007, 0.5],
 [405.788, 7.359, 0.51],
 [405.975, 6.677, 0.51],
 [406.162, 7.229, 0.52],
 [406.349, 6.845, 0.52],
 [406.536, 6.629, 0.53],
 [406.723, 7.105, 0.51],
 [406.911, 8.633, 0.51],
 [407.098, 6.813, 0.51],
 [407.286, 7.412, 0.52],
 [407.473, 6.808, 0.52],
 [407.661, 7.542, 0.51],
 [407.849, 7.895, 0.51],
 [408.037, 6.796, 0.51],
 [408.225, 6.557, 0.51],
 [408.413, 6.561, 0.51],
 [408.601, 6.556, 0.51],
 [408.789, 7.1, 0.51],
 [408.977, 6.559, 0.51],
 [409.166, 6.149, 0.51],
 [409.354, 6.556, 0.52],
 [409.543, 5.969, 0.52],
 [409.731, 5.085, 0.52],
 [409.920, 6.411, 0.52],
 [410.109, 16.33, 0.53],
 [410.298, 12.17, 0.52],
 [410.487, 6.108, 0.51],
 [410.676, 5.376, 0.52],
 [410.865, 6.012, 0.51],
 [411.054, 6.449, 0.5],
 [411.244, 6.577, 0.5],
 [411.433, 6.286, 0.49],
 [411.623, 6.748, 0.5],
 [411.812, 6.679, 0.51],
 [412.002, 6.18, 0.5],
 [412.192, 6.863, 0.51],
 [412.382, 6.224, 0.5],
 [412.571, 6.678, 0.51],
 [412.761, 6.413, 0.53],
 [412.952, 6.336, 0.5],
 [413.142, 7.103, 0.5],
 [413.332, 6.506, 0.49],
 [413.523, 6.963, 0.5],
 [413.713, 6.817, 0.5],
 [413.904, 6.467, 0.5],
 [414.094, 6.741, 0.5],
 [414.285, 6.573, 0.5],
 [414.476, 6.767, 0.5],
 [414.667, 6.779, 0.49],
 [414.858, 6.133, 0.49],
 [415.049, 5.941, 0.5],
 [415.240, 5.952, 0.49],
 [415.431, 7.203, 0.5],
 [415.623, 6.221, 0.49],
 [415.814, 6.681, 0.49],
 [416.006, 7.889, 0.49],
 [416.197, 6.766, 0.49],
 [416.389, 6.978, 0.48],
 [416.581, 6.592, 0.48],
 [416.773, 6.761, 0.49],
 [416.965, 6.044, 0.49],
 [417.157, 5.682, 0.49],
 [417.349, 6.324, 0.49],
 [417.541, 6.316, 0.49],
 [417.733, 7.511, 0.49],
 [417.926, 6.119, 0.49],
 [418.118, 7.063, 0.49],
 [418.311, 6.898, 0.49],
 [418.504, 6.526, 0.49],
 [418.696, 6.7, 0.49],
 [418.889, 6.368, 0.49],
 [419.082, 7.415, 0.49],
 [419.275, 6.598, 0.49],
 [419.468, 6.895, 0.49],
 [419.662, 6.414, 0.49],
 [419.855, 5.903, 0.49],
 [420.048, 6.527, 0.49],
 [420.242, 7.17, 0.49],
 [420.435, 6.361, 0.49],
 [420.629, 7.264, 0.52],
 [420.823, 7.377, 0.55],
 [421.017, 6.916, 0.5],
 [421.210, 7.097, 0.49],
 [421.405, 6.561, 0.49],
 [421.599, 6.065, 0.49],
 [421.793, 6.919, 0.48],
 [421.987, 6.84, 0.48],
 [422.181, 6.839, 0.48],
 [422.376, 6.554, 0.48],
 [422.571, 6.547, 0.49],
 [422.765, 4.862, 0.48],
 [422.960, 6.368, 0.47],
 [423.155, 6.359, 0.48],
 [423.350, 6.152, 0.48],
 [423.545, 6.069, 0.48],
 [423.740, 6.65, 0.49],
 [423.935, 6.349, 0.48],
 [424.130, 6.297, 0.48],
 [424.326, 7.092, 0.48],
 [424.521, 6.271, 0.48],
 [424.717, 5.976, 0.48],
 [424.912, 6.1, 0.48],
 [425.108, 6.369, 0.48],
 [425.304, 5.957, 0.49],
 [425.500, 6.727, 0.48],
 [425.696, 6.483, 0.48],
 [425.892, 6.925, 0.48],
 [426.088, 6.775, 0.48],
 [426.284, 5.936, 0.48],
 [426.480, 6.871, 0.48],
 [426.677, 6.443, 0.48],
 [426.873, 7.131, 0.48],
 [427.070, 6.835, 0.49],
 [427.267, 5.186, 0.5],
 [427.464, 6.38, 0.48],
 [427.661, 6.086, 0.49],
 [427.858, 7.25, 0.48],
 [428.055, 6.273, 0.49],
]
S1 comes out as 1.1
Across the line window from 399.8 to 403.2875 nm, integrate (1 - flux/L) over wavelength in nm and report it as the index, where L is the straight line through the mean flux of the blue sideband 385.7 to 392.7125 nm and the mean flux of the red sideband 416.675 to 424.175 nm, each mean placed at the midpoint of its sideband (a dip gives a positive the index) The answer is -0.05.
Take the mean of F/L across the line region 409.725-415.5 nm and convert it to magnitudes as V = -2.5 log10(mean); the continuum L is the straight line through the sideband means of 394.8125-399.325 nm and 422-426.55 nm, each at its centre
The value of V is -0.05 mag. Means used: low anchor 7.06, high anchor 6.38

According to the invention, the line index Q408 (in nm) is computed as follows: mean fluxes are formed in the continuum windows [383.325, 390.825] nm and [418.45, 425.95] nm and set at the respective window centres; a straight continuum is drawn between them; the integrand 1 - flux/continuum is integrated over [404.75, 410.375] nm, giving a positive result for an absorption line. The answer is -0.40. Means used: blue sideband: 7.35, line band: 7.36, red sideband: 6.53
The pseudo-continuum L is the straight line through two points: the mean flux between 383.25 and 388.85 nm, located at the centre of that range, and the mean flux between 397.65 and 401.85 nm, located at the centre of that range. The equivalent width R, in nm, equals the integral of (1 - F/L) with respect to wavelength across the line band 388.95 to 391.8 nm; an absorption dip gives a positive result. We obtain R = 0.06 nm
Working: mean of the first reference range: 7.35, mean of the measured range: 7.14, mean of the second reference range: 7.16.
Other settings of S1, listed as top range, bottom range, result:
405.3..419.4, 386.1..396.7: 1.06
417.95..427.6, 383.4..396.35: 1.07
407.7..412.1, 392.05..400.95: 1.08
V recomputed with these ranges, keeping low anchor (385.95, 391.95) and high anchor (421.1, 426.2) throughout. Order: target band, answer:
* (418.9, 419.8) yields -0.03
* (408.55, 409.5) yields 0.06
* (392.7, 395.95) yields 0.09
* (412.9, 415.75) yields 0.03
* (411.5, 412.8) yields 0.04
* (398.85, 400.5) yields -0.02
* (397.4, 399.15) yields 0.07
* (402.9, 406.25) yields 0.02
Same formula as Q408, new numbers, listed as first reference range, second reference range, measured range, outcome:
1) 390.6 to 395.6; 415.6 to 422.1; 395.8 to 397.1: -0.09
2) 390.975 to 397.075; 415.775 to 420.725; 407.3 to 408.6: -0.03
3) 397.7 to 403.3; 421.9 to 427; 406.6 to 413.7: -0.18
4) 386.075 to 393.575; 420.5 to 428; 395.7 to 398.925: 0.08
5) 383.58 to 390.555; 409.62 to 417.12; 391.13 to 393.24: 0.08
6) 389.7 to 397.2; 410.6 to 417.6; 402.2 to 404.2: -0.09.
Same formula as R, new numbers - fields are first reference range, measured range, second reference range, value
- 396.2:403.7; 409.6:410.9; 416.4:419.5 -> -0.268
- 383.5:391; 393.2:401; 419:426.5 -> 0.100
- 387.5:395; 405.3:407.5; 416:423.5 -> -0.110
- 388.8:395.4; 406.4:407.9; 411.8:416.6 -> -0.119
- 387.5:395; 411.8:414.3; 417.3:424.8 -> 0.037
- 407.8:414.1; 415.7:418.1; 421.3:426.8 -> 0.019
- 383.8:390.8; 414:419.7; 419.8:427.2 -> 0.041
